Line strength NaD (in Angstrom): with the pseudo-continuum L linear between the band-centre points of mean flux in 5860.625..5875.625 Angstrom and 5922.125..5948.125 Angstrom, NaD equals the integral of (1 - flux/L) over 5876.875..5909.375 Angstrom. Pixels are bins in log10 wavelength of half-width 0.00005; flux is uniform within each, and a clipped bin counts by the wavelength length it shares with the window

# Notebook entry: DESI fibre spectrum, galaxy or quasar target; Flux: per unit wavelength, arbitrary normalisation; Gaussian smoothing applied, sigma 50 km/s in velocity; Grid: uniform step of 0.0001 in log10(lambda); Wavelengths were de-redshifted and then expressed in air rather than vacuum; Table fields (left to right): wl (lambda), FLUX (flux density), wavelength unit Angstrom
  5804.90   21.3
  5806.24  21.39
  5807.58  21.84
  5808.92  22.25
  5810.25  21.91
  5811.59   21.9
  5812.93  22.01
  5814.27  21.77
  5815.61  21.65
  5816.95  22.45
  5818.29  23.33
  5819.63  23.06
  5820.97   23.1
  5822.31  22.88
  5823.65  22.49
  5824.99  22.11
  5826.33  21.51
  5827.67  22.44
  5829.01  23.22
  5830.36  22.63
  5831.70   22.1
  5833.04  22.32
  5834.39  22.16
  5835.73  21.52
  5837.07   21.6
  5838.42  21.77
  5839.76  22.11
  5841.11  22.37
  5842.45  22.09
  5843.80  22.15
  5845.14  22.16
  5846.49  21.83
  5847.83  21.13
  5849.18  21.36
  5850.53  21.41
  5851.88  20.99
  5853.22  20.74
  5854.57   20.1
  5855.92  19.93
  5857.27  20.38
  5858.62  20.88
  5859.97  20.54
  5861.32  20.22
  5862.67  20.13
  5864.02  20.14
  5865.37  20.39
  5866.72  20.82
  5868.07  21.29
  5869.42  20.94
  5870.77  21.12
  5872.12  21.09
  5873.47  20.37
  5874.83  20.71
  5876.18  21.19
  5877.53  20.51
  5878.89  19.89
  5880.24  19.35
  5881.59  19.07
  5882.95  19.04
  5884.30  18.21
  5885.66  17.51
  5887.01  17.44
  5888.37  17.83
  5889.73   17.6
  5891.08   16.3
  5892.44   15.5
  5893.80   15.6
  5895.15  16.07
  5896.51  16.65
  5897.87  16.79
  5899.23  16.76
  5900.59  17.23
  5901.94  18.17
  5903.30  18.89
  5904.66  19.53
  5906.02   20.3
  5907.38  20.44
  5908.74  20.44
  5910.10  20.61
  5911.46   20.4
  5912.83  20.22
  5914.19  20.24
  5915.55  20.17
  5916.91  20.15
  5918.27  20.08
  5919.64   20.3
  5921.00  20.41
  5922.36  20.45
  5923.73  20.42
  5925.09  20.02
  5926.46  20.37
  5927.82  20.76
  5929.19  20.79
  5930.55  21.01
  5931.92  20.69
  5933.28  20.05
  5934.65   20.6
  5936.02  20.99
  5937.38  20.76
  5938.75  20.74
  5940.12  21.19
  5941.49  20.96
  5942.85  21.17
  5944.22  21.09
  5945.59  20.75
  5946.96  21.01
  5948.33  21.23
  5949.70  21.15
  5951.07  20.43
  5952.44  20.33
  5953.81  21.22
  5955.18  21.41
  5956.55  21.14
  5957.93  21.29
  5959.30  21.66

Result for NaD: 4.0 Angstrom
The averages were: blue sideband 20.7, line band 18.1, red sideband 20.7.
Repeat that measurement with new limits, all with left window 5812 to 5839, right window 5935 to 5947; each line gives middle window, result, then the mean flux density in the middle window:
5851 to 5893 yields 3.98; 19.7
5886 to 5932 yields 4.89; 19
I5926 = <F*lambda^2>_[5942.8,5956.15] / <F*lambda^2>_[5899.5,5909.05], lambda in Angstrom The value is 1.1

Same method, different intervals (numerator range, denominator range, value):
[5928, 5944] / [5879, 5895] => 1.20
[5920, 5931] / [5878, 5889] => 1.12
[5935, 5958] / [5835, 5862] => 1.02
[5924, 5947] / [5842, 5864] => 1.02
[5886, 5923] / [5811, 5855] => 0.87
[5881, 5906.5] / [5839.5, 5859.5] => 0.84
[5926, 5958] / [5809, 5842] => 0.98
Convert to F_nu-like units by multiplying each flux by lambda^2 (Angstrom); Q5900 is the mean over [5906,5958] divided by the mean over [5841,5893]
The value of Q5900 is 1.05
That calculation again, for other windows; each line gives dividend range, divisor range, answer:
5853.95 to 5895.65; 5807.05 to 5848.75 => 0.89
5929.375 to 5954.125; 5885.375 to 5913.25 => 1.17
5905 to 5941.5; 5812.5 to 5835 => 0.94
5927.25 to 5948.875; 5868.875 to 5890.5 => 1.09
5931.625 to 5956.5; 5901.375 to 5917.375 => 1.06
